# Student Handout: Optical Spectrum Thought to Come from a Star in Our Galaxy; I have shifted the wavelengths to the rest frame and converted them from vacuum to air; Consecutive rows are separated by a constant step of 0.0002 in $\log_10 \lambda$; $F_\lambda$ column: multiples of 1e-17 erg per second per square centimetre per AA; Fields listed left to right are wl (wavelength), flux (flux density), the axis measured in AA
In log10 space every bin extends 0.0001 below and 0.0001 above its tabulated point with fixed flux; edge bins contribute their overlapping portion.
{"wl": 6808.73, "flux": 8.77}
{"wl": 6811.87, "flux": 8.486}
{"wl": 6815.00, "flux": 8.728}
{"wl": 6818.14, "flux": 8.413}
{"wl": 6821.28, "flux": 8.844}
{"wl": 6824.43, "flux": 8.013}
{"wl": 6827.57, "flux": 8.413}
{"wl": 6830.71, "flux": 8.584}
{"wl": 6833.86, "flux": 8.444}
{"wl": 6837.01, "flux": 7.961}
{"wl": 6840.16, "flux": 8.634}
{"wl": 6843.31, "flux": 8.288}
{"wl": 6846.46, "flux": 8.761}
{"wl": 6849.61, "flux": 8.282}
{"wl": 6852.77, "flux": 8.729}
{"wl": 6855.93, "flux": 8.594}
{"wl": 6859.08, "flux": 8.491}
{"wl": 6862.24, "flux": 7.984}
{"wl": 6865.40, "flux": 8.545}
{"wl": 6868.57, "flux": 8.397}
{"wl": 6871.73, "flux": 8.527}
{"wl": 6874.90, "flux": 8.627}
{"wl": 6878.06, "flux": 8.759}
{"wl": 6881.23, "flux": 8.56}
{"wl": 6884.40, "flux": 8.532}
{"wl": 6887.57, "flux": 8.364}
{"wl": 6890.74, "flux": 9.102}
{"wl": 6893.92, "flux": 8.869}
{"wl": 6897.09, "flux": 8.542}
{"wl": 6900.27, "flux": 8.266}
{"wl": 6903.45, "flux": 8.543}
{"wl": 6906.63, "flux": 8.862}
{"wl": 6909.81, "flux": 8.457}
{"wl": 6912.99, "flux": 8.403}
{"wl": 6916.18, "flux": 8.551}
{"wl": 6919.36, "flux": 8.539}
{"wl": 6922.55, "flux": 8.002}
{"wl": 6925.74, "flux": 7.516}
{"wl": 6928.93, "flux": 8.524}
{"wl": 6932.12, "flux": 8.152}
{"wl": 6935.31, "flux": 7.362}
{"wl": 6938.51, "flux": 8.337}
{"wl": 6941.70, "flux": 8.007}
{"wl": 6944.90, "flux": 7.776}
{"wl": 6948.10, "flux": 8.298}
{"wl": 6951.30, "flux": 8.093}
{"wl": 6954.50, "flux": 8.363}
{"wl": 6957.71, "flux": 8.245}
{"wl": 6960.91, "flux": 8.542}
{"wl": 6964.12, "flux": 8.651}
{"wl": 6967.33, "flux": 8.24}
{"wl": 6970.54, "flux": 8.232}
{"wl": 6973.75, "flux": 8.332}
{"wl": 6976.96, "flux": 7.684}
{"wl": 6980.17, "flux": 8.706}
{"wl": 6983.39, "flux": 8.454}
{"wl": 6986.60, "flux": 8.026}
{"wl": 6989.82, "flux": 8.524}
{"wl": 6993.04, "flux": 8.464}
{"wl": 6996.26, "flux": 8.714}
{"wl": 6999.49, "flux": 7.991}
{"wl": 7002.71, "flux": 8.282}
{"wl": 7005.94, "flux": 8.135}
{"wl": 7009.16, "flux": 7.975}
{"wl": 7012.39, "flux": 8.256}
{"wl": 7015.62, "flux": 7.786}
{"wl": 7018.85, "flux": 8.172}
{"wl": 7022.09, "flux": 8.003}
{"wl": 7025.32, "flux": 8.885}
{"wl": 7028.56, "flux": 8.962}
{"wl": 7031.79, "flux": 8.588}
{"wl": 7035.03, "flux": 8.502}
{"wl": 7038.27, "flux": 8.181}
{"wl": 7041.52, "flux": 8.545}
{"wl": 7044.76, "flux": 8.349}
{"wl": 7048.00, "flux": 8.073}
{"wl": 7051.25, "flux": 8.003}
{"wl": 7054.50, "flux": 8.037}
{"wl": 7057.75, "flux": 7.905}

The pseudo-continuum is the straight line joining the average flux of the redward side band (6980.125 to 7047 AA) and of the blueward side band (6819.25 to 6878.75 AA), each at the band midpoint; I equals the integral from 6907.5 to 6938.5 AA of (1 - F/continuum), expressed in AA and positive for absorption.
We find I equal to 0.8 AA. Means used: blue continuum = 8.46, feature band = 8.19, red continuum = 8.35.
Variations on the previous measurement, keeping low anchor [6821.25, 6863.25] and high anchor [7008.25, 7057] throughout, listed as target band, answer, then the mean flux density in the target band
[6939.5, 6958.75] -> 0.49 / 8.13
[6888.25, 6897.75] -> -0.49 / 8.82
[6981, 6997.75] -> -0.26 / 8.45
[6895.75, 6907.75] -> -0.23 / 8.54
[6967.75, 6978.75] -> 0.29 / 8.11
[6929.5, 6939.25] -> 0.44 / 7.98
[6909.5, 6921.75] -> -0.13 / 8.46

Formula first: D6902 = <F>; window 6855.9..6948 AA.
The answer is 8.38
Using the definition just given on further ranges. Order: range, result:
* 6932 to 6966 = 8.17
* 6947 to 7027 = 8.28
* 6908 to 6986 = 8.23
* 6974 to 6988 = 8.24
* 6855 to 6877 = 8.46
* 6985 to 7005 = 8.32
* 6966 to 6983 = 8.25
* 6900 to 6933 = 8.35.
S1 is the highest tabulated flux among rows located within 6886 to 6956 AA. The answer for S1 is 9.102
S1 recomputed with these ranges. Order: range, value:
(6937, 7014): 8.714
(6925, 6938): 8.524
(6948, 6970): 8.651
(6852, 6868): 8.729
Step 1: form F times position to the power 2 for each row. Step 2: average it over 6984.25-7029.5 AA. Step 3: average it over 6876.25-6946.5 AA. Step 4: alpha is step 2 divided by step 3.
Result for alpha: 1.02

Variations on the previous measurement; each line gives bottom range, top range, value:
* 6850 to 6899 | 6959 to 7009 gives 1.00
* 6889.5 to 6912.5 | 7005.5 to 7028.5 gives 0.98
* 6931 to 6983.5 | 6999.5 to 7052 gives 1.03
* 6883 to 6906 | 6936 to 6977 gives 0.97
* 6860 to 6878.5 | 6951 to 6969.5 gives 1.02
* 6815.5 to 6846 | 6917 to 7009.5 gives 1.01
